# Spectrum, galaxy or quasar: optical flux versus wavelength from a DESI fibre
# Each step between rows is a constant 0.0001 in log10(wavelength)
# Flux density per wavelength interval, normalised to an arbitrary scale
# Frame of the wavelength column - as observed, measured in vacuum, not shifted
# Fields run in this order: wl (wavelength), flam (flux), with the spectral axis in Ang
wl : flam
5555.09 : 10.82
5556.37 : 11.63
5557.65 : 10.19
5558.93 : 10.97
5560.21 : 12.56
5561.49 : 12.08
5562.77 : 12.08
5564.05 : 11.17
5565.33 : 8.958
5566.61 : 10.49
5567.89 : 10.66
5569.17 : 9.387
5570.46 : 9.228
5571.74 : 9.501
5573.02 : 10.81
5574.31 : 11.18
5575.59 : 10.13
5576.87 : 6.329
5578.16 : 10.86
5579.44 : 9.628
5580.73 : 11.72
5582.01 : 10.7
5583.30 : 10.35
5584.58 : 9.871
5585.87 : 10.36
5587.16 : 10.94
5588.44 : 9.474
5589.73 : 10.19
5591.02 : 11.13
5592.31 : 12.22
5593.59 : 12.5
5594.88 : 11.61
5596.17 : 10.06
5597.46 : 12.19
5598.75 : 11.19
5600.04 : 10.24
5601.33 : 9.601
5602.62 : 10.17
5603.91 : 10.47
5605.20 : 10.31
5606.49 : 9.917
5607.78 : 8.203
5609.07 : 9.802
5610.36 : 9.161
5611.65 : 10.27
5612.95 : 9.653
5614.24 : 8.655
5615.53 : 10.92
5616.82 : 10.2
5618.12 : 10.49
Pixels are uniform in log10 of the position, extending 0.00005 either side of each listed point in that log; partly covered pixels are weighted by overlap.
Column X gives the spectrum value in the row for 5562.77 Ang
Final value 12.08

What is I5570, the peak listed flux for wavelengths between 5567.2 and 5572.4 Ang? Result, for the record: 10.66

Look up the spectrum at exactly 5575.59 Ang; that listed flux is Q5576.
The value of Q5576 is 10.13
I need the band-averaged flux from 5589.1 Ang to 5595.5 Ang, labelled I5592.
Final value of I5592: 11.5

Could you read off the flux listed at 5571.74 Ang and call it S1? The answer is 9.501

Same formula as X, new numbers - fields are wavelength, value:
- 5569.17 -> 9.387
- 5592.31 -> 12.22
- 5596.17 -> 10.06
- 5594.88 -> 11.61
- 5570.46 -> 9.228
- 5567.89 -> 10.66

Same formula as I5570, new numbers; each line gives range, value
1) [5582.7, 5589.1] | 10.94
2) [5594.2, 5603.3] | 12.19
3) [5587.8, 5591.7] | 11.13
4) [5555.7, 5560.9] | 12.56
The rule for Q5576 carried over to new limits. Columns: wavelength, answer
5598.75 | 11.19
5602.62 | 10.17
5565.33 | 8.958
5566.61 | 10.49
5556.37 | 11.63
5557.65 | 10.19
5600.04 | 10.24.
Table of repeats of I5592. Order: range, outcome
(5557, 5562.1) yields 11.4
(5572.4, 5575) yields 11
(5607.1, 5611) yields 9.07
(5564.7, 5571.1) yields 9.75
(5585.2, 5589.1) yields 10.2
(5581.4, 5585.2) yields 10.3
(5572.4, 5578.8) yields 9.85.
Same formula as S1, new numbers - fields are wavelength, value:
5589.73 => 10.19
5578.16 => 10.86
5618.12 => 10.49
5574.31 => 11.18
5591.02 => 11.13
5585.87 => 10.36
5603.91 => 10.47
